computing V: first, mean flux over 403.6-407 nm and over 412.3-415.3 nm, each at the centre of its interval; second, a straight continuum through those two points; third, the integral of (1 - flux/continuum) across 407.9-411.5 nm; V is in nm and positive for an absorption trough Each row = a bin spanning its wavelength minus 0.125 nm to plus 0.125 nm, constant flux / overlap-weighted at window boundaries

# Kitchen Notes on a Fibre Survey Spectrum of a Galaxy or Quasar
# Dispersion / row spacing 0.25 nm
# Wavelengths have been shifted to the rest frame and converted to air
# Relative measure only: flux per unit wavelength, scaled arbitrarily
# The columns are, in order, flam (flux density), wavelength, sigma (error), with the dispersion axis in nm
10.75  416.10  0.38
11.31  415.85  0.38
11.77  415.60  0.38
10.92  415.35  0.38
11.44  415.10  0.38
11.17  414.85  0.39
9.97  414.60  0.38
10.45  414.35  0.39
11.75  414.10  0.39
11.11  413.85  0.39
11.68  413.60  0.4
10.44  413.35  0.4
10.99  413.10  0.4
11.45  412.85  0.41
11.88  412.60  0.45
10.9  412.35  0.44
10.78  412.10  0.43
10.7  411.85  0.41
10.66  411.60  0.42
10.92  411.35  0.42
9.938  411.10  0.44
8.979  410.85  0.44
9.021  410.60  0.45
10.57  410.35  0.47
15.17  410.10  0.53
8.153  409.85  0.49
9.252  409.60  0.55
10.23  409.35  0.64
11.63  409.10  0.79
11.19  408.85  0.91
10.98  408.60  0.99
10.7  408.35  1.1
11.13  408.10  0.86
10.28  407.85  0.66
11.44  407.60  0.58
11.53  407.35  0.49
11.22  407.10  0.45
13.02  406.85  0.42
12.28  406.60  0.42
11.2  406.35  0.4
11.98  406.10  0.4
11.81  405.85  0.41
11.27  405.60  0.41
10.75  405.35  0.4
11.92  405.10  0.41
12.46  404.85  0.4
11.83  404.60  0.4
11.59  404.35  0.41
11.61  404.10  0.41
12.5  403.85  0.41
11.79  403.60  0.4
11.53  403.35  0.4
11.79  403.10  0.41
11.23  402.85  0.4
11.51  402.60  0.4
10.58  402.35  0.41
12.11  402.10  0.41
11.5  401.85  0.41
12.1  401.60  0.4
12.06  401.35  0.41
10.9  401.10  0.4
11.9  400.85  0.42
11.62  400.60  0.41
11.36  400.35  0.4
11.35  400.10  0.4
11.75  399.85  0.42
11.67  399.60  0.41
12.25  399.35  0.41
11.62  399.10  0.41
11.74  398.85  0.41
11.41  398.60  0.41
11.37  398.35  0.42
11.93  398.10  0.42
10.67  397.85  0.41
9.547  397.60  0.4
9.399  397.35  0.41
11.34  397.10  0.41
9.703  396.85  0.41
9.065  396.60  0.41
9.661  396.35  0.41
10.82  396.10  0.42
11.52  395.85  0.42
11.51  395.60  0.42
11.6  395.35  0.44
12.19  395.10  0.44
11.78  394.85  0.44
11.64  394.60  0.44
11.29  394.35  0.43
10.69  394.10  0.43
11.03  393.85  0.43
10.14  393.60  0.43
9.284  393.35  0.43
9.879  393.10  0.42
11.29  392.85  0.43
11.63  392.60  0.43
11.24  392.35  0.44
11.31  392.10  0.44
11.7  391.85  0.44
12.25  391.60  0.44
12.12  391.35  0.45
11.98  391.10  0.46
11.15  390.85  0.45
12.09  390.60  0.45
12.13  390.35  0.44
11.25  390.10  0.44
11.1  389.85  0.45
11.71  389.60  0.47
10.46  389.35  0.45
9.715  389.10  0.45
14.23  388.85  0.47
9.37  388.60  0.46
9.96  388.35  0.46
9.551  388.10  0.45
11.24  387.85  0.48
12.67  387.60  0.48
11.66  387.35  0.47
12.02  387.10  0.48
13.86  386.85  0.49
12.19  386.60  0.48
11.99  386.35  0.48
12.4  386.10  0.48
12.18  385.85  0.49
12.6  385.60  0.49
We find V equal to 0.286 nm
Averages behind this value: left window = 11.9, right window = 11.1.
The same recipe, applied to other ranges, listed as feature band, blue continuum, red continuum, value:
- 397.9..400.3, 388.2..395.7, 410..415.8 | -0.10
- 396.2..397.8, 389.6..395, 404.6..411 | 0.20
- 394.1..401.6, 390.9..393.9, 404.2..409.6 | 0.03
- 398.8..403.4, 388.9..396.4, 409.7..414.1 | -0.23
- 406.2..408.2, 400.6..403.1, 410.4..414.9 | -0.07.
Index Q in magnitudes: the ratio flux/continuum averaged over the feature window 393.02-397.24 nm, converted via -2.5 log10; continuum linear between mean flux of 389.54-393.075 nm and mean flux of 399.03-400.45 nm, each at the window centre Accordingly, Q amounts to 0.08 mag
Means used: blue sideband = 11.6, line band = 10.8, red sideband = 11.7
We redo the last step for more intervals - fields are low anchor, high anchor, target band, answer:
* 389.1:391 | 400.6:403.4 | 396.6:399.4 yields 0.06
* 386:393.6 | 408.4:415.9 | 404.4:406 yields -0.06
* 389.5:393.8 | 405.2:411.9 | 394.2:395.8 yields -0.04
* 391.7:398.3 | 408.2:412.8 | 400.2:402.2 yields -0.09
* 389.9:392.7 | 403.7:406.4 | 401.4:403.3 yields 0.02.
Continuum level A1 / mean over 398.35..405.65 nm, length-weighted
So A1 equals 11.6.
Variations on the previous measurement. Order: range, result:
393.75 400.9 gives 11.1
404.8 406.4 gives 11.6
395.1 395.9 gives 11.6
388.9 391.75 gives 11.5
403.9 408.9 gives 11.5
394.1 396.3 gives 11.4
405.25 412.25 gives 11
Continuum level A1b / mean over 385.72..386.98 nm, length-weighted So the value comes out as 12.5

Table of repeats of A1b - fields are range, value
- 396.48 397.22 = 10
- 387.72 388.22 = 10.4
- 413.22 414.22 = 11.2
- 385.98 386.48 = 12.2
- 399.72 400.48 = 11.5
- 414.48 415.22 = 10.9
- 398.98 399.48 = 11.9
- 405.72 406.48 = 11.7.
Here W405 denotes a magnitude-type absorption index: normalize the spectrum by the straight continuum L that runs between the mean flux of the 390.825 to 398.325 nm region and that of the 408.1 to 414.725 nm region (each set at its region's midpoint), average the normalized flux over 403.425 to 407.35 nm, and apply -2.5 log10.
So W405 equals -0.09 mag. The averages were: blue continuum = 11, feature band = 11.8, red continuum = 10.8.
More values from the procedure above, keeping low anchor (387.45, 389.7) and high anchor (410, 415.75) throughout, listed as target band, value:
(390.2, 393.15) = -0.06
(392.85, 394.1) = 0.07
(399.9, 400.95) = -0.06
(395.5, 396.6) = 0.03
